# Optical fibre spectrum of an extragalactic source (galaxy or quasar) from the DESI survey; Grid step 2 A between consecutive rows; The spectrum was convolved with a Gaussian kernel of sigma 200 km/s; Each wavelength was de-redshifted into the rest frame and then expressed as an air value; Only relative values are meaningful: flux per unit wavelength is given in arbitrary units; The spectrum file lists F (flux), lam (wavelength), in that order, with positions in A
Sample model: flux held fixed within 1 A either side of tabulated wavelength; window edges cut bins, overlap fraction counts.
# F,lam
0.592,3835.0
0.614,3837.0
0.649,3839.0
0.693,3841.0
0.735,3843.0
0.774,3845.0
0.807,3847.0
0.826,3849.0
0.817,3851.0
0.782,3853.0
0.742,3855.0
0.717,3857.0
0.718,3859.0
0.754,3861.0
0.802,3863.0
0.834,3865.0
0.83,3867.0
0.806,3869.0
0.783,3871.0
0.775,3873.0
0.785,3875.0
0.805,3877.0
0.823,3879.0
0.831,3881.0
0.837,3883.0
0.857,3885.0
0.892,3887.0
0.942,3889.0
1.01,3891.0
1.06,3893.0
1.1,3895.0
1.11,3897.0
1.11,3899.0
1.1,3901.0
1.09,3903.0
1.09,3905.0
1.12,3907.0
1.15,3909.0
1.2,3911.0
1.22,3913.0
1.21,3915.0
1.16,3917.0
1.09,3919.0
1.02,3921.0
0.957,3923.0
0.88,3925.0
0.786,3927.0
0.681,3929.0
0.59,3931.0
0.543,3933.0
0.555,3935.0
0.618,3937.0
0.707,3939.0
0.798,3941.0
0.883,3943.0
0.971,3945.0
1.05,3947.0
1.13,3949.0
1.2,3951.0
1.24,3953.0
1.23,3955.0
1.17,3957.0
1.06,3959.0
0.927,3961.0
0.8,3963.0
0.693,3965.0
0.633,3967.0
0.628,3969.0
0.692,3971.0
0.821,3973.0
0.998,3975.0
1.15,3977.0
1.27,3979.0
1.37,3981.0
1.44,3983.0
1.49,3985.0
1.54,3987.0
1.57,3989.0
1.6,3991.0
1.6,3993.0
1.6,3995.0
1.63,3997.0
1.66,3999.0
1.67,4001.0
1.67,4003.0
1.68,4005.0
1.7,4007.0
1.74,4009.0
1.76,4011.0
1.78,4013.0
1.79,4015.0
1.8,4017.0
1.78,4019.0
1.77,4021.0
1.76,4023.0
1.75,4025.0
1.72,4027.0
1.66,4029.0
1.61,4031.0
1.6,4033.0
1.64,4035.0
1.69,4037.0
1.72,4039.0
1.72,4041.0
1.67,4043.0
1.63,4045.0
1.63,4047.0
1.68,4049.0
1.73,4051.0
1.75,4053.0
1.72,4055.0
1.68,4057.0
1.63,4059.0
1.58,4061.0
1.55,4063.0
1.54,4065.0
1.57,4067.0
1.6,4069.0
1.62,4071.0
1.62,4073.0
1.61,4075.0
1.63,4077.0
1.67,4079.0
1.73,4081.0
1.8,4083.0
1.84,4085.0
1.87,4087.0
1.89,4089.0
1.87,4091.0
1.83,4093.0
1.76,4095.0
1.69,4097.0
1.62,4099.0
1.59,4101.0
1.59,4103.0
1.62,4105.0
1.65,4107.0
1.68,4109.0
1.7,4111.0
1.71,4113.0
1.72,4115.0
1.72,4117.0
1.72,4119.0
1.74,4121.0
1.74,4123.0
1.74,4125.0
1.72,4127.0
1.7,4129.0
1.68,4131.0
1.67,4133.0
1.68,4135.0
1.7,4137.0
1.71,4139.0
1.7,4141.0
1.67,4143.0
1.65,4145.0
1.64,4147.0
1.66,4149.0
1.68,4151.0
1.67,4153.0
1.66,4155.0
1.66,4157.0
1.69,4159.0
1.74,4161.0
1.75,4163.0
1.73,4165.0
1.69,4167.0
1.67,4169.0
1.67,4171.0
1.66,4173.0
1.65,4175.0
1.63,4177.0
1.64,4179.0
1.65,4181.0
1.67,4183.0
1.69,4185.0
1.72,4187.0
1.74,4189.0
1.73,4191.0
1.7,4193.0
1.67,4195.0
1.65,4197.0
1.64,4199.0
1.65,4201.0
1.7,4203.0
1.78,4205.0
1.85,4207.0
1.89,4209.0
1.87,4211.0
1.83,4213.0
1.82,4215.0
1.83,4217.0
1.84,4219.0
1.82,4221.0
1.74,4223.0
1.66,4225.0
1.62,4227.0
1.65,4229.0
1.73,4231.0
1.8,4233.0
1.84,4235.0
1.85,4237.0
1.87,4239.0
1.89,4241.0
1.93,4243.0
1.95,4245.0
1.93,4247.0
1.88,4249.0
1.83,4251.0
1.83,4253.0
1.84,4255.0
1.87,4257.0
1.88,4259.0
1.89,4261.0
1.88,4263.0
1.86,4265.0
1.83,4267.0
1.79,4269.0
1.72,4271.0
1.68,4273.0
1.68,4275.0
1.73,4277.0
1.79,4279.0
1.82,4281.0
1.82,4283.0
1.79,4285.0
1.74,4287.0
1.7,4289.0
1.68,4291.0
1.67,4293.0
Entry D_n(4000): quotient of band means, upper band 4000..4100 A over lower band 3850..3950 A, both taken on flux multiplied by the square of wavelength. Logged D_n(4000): 2.03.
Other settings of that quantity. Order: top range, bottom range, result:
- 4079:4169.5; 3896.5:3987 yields 1.88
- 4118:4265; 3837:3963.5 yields 2.22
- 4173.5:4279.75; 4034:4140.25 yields 1.12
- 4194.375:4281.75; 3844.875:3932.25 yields 2.33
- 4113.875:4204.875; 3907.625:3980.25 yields 2.00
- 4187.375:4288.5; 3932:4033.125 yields 1.55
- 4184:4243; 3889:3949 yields 2.12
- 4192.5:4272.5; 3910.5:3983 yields 2.19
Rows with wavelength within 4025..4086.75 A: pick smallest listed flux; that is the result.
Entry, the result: 1.54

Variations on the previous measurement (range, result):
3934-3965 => 0.555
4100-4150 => 1.59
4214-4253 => 1.62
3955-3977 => 0.628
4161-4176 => 1.65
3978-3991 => 1.27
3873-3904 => 0.775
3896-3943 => 0.543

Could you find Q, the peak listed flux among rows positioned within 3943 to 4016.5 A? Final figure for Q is 1.79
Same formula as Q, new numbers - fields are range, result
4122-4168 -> 1.75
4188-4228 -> 1.89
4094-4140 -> 1.76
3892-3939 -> 1.22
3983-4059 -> 1.8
